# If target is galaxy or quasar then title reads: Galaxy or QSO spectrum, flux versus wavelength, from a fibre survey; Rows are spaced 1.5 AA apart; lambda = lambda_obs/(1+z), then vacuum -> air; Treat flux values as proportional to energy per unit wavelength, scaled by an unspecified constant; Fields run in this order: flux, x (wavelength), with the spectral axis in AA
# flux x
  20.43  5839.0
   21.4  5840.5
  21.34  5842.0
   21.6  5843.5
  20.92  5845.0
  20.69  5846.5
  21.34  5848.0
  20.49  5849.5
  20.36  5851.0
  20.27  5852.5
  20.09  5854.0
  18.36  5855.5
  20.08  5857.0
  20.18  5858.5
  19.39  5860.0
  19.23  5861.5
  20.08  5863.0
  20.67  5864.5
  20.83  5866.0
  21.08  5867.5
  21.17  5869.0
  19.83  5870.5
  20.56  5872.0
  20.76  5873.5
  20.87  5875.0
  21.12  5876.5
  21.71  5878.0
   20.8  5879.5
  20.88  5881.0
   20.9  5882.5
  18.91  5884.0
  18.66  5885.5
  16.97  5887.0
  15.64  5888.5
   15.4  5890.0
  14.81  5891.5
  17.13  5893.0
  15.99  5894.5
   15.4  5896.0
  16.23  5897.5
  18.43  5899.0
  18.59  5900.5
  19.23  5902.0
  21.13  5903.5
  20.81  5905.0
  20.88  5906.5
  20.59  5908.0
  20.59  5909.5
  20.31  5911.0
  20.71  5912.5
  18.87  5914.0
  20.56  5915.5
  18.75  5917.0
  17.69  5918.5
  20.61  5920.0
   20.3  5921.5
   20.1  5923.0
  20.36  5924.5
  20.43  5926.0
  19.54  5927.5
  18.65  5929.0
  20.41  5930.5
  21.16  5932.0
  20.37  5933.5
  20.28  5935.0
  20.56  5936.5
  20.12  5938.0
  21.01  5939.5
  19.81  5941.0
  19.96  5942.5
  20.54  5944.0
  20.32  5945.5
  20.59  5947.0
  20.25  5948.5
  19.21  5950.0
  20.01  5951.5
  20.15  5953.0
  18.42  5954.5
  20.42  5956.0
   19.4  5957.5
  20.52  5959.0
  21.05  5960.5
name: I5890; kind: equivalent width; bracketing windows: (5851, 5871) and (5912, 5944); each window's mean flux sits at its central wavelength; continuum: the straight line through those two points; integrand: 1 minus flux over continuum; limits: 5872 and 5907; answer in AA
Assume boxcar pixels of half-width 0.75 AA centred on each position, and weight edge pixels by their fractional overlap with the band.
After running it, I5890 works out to 2.3 AA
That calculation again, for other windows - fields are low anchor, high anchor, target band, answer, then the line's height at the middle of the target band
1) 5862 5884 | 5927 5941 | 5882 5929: 3.70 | 20.5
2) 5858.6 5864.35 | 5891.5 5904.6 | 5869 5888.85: -1.24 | 18.8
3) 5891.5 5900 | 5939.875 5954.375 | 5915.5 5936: -1.49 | 18.6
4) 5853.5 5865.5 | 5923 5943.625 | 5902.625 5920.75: -0.04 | 20.1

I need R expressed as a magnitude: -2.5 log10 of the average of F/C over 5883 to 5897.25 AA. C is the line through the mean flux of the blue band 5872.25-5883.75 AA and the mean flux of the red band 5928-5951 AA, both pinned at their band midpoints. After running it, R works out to 0.24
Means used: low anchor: 20.9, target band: 16.6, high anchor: 20.2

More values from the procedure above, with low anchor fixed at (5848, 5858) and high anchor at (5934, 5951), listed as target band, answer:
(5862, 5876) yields -0.03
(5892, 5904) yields 0.14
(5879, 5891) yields 0.10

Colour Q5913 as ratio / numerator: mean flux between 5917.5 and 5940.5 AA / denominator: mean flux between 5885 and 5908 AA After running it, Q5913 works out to 1.13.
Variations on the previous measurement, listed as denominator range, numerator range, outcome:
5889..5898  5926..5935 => 1.27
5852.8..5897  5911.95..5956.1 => 1.04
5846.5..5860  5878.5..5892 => 0.91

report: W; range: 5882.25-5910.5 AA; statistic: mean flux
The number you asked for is 18.2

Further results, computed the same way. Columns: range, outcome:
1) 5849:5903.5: 19.2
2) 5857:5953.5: 19.6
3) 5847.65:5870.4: 20.2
